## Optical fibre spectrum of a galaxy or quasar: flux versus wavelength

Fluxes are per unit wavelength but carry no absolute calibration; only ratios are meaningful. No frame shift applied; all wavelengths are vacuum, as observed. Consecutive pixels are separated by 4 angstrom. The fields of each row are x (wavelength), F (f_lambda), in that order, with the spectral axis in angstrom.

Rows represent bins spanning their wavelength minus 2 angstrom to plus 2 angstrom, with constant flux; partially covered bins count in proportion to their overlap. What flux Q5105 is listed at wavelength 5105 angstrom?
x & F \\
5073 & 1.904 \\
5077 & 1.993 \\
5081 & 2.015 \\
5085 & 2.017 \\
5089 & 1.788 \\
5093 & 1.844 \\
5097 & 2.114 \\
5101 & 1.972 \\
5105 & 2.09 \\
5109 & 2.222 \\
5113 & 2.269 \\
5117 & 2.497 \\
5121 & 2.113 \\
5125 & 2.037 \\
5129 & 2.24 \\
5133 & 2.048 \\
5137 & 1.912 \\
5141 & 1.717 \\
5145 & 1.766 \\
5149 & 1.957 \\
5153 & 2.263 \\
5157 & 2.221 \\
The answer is 2.09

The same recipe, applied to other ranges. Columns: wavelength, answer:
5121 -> 2.113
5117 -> 2.497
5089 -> 1.788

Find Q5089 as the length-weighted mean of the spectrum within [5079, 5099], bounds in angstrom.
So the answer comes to 1.96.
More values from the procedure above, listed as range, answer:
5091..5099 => 1.98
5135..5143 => 1.81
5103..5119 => 2.27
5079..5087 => 2.02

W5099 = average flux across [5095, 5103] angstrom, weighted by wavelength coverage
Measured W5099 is 2.04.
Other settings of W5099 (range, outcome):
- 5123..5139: 2.06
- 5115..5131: 2.22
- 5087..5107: 1.96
